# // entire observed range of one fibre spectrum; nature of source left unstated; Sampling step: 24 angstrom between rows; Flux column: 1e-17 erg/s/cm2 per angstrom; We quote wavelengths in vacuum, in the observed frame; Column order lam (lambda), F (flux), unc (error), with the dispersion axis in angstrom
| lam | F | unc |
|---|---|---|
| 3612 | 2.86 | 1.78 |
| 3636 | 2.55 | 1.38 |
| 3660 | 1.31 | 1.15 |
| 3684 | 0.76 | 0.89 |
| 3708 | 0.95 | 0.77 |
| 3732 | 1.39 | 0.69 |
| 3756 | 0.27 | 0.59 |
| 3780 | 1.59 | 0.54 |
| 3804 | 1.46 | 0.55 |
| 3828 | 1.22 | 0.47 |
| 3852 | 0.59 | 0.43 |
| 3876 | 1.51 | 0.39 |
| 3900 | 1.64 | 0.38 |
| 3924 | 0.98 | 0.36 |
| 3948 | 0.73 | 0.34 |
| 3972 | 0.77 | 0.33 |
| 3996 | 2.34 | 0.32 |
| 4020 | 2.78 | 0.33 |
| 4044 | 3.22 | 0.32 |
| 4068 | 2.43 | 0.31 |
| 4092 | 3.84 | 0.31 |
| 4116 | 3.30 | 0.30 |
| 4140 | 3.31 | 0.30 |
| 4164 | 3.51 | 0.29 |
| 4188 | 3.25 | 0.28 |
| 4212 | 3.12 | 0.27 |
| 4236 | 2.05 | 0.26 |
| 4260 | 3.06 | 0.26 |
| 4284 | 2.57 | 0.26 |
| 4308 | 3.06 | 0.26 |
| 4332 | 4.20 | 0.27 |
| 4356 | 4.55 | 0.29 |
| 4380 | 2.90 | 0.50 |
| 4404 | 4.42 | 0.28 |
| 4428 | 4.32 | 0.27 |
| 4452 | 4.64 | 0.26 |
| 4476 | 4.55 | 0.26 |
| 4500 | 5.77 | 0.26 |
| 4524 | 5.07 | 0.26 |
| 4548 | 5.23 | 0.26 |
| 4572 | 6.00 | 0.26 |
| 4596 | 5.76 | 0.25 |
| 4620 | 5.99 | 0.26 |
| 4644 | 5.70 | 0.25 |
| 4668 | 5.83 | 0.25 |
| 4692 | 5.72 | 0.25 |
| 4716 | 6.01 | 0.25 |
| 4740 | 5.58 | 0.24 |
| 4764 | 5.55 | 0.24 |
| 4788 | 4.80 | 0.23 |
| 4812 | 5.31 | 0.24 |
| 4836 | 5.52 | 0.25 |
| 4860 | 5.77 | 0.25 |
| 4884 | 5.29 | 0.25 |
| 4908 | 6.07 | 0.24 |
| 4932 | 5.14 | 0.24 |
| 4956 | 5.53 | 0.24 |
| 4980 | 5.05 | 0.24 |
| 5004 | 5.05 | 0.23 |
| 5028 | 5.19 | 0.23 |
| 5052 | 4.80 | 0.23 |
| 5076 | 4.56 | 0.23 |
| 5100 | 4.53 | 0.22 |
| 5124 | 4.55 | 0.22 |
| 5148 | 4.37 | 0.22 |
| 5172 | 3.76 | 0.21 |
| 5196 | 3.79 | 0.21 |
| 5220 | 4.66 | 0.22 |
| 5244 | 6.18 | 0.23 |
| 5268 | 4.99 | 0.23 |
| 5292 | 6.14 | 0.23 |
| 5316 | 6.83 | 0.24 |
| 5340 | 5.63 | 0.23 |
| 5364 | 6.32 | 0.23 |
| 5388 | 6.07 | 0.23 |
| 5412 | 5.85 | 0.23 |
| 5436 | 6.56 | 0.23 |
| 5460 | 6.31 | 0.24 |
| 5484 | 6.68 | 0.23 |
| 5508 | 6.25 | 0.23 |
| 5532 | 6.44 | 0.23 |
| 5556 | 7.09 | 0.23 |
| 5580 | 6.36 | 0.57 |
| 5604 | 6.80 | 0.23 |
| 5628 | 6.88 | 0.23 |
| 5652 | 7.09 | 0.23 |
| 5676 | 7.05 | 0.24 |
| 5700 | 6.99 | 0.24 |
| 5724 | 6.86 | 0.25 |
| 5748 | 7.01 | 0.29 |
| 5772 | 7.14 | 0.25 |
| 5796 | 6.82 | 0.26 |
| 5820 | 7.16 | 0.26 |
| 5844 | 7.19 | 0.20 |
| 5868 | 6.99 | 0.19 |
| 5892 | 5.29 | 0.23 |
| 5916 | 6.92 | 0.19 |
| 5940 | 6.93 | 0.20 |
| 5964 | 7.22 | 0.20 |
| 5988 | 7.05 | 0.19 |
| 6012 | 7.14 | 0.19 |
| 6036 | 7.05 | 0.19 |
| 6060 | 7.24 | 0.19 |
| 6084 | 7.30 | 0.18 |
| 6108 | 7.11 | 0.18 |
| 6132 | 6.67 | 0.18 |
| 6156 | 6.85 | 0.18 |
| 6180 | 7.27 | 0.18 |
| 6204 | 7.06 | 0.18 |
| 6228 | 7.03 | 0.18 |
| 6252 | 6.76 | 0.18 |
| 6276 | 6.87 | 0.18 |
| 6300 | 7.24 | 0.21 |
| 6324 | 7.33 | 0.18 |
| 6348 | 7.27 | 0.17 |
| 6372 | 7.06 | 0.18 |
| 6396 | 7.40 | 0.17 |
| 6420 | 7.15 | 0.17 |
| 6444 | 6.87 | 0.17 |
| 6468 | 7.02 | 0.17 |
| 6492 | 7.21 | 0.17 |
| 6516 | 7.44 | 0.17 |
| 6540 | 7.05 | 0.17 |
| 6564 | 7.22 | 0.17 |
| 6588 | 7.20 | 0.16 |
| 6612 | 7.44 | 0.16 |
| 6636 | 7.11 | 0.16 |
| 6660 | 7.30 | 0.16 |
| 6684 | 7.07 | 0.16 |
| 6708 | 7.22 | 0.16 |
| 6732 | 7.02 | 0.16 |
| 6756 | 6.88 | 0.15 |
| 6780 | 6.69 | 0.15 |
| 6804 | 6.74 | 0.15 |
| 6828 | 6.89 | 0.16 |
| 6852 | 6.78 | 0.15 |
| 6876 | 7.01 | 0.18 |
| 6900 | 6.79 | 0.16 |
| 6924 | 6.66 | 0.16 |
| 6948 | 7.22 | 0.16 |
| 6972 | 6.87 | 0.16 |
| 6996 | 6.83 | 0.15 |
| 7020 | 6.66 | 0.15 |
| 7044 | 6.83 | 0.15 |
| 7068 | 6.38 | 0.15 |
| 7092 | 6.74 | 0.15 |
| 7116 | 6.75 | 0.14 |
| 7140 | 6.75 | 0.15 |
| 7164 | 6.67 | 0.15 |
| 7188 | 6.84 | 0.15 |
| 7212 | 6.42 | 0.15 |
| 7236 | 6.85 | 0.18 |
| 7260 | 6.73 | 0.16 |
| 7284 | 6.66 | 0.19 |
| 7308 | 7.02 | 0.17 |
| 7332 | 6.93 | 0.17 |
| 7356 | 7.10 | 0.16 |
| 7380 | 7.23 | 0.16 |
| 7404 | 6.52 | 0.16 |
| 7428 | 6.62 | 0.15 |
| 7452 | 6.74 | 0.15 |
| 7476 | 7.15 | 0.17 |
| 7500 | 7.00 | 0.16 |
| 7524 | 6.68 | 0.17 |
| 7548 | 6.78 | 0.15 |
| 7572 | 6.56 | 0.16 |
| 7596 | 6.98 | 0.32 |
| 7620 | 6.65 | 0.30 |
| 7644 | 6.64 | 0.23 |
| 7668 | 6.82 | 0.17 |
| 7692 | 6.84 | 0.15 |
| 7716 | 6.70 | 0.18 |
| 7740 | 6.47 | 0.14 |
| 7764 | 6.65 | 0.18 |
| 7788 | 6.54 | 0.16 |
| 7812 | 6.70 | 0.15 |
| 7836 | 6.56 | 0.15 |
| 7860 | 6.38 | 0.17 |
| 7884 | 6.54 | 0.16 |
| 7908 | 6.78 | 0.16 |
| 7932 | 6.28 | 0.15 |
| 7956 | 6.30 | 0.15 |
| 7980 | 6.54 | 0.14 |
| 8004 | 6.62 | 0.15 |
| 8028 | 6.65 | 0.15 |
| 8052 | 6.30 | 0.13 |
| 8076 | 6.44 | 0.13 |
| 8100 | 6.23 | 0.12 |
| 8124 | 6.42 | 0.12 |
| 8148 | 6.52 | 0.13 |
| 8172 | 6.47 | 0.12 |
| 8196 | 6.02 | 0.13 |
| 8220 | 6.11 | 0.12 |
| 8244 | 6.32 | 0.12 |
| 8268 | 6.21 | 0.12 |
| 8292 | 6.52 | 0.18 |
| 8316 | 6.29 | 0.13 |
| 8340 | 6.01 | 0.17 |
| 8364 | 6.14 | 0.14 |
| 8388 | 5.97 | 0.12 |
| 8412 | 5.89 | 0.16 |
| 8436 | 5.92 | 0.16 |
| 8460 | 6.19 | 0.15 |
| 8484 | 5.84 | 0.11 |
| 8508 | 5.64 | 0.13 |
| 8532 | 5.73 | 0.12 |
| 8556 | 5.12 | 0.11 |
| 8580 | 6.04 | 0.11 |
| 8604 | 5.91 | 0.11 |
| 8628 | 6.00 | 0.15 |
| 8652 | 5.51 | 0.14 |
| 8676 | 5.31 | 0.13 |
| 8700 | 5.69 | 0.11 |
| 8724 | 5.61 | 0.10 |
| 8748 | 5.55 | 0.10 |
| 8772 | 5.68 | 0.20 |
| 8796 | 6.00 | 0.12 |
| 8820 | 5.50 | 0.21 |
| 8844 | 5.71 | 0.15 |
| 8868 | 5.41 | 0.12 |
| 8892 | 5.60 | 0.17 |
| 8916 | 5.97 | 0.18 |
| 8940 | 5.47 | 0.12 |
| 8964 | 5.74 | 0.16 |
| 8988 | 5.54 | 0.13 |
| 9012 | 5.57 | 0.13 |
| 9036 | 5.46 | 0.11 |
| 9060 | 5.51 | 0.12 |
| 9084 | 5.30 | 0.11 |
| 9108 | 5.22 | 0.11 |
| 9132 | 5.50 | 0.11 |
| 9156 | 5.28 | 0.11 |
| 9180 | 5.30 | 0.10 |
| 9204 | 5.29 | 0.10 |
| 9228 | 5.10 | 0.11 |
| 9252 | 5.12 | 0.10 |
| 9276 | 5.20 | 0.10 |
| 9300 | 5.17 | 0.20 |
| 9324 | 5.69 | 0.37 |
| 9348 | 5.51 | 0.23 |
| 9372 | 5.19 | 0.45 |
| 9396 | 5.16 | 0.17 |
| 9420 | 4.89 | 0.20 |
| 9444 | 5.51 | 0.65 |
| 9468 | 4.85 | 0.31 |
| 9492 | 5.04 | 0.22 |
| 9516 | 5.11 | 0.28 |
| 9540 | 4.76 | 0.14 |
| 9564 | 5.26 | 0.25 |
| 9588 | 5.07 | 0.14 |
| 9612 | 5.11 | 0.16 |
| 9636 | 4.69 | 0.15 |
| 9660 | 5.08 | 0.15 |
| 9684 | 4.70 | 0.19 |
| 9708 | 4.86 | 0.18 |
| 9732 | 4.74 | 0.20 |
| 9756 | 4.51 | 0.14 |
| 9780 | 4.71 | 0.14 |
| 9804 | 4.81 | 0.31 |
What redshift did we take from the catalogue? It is 0.000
